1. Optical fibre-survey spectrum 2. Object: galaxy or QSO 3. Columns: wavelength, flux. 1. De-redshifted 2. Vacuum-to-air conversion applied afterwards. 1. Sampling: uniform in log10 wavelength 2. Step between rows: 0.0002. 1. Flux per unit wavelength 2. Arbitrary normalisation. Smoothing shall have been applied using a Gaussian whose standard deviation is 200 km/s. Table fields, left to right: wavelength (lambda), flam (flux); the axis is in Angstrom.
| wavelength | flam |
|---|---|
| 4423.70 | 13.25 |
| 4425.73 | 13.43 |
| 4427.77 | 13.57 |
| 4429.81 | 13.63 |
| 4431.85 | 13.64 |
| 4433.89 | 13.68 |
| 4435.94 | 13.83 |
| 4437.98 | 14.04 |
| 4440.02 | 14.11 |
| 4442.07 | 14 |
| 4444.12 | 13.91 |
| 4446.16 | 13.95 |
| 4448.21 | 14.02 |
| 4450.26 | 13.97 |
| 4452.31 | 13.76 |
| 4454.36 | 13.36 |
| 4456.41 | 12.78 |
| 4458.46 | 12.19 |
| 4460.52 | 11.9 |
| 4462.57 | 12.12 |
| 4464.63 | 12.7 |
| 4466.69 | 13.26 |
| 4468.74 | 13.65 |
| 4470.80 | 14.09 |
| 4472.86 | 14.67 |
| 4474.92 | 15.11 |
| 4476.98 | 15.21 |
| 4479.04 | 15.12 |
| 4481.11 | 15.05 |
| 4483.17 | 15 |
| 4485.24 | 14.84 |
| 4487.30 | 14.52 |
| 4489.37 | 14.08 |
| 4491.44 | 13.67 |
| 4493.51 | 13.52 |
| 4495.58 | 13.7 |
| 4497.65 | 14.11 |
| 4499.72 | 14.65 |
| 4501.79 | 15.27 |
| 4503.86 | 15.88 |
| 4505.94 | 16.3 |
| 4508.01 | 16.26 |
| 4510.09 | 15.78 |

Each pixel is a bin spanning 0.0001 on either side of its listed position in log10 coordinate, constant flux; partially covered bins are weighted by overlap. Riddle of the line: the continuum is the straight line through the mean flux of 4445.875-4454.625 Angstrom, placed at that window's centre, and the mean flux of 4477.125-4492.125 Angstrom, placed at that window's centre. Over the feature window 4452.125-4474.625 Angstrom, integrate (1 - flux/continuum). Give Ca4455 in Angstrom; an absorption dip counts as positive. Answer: 1.6 Angstrom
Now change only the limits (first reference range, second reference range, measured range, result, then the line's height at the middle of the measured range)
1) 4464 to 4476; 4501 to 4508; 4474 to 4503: 0.8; 15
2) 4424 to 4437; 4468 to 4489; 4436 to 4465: 1.4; 14.1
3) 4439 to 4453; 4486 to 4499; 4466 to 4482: -0.7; 14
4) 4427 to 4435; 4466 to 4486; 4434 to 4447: -0.1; 13.8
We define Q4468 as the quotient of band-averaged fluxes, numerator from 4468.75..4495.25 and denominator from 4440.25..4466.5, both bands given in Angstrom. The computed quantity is 1.10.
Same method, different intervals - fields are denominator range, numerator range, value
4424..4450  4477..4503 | 1.05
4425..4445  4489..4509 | 1.07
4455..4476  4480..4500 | 1.08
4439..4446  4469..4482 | 1.06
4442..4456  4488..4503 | 1.03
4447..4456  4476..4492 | 1.07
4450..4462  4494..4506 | 1.15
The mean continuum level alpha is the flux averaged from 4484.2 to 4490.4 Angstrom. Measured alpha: 14.5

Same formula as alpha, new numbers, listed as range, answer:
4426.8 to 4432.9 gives 13.6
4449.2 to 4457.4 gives 13.5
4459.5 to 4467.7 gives 12.5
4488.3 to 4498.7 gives 13.8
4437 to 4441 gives 14.1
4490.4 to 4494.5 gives 13.6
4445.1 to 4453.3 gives 13.9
